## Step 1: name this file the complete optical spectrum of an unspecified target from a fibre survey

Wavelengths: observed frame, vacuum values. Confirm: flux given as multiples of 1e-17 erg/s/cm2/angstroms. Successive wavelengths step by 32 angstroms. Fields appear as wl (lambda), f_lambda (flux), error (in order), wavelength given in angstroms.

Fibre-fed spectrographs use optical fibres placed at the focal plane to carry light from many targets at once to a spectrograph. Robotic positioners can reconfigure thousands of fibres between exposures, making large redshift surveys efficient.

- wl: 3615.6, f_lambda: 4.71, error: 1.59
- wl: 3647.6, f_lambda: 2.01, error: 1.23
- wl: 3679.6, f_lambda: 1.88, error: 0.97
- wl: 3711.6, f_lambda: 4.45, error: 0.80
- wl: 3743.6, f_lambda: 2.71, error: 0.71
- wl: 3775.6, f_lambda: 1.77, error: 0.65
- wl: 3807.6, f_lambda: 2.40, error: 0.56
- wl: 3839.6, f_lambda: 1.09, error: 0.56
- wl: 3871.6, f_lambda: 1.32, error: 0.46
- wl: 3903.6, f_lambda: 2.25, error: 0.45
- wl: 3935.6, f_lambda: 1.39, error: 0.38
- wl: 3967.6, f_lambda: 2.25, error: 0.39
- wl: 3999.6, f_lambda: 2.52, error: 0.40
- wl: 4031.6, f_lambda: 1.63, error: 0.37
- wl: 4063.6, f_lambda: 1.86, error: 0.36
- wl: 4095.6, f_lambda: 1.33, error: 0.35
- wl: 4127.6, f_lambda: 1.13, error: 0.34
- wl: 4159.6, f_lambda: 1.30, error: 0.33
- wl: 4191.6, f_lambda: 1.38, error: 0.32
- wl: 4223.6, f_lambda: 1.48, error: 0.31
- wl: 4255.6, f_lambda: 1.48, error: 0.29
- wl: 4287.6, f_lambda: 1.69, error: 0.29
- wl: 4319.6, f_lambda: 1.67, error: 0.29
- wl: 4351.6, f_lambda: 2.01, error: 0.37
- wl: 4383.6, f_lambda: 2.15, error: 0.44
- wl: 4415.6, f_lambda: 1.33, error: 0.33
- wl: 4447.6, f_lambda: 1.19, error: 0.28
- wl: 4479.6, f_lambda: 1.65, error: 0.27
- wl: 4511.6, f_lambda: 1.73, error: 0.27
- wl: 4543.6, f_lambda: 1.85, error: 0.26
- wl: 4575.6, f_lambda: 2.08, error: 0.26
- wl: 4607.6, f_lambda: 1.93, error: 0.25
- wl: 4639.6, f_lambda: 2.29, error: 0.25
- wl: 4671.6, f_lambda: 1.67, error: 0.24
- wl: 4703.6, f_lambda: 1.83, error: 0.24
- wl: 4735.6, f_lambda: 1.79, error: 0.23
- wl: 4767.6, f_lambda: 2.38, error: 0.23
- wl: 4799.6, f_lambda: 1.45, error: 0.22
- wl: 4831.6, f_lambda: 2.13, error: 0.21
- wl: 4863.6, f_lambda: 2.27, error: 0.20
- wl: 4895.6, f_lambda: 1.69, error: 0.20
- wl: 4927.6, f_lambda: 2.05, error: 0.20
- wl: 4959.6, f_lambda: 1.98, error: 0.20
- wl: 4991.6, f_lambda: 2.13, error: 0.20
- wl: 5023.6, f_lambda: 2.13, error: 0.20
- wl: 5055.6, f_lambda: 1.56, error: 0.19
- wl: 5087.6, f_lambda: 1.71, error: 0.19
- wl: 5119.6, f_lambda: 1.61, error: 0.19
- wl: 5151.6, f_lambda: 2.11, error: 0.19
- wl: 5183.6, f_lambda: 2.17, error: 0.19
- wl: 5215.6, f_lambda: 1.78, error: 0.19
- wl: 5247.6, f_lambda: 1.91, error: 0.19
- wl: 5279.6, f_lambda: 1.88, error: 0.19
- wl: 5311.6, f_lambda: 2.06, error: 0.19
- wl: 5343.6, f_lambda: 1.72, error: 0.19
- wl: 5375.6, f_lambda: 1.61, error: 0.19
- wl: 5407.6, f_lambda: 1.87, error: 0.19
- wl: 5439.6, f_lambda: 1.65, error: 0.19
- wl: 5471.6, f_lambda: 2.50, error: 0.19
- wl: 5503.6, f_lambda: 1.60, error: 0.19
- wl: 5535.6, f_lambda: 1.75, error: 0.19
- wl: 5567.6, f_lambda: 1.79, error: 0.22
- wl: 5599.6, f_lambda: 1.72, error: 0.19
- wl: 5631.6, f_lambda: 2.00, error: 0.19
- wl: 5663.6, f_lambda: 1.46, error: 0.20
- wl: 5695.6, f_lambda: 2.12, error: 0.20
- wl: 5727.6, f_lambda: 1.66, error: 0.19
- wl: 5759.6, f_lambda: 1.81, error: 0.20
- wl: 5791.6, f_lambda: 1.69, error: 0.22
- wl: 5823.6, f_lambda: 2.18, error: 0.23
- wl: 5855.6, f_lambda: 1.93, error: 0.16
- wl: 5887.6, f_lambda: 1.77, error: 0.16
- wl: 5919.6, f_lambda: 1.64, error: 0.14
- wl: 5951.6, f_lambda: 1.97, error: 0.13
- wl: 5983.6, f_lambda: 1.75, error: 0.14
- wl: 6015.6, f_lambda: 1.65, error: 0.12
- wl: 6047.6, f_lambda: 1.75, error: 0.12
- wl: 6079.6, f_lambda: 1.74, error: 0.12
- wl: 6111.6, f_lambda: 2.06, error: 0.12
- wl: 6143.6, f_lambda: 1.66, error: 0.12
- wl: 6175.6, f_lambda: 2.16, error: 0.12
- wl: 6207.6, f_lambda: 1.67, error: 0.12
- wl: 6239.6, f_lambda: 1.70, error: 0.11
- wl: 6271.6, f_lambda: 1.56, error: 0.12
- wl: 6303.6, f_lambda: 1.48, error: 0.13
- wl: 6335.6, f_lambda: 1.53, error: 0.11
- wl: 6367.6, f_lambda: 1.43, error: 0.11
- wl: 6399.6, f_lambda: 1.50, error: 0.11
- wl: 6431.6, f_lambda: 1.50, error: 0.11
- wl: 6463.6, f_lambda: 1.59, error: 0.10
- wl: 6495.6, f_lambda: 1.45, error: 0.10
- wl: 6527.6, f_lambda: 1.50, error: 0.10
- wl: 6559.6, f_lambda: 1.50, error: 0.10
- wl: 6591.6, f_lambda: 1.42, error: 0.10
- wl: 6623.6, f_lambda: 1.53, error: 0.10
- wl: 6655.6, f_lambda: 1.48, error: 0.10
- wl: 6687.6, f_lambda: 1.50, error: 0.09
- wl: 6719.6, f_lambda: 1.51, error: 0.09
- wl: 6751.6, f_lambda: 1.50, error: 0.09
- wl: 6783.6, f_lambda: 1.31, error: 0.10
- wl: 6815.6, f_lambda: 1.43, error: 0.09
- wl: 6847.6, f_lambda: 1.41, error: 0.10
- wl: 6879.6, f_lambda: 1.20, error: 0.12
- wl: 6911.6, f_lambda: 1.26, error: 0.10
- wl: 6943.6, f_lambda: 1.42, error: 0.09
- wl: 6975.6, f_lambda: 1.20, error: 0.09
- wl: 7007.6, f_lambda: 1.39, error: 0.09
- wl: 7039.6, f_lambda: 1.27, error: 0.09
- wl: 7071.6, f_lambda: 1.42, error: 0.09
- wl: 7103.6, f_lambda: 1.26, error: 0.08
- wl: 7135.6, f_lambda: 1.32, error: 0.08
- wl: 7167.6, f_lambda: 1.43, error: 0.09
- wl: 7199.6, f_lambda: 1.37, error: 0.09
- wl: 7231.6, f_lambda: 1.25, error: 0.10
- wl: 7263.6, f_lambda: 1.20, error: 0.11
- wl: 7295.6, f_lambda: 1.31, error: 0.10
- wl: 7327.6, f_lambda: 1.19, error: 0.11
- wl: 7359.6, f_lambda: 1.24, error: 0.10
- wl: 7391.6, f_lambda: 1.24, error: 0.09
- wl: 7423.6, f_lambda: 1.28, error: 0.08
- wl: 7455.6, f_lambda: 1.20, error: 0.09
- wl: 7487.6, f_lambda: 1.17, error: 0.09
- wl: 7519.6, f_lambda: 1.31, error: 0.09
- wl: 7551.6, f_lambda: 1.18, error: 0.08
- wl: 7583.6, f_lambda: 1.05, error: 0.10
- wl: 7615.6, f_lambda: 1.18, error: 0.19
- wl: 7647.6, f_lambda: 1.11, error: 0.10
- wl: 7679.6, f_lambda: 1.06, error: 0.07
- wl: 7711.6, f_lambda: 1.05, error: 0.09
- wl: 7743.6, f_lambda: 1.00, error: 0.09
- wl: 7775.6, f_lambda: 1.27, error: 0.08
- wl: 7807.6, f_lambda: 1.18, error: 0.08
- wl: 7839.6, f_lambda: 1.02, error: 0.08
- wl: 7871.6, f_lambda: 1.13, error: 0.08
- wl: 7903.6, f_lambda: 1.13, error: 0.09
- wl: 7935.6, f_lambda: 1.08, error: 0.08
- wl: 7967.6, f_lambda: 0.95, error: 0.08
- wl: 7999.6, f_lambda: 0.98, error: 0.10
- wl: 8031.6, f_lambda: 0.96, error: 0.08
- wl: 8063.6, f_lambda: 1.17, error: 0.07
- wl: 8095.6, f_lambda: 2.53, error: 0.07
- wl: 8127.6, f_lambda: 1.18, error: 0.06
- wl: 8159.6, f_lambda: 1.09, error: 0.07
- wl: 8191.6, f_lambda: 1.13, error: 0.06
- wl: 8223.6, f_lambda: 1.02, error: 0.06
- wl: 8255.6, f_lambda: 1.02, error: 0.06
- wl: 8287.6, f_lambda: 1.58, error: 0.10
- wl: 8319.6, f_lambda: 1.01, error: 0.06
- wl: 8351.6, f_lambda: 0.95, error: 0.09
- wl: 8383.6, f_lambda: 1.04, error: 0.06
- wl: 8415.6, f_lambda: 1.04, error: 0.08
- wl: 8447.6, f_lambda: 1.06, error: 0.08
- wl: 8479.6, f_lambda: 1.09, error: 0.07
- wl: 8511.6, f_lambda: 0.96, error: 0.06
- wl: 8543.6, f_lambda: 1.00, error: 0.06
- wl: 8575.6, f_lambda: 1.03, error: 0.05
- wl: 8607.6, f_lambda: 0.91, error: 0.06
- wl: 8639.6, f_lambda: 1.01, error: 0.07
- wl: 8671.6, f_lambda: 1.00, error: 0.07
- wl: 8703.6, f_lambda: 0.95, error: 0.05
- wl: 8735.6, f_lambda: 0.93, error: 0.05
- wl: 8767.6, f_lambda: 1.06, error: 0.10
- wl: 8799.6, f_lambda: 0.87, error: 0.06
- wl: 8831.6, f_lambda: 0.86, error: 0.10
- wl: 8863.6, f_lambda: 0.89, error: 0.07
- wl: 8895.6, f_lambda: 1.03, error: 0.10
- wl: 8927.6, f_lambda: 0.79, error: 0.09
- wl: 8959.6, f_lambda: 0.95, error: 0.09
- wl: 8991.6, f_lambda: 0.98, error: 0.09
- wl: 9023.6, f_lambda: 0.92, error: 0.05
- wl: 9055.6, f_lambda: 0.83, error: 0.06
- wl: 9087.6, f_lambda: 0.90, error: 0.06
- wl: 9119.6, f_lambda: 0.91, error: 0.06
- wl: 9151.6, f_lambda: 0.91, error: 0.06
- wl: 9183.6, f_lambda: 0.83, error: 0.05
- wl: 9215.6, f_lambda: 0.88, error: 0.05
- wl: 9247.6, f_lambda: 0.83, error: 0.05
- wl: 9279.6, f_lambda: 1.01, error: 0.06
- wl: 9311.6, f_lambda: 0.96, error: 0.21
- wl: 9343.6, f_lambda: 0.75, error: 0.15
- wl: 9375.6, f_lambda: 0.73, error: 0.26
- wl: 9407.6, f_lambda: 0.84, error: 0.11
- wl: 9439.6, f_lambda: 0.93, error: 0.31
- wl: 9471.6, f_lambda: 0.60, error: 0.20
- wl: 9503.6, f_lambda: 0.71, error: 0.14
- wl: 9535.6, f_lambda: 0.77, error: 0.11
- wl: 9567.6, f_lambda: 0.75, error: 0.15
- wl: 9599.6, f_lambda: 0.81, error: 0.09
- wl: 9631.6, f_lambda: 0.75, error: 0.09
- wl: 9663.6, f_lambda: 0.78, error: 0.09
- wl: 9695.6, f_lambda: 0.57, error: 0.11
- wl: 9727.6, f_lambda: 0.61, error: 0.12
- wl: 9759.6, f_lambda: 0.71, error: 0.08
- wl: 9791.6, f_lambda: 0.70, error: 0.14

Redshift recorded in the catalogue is 0.23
